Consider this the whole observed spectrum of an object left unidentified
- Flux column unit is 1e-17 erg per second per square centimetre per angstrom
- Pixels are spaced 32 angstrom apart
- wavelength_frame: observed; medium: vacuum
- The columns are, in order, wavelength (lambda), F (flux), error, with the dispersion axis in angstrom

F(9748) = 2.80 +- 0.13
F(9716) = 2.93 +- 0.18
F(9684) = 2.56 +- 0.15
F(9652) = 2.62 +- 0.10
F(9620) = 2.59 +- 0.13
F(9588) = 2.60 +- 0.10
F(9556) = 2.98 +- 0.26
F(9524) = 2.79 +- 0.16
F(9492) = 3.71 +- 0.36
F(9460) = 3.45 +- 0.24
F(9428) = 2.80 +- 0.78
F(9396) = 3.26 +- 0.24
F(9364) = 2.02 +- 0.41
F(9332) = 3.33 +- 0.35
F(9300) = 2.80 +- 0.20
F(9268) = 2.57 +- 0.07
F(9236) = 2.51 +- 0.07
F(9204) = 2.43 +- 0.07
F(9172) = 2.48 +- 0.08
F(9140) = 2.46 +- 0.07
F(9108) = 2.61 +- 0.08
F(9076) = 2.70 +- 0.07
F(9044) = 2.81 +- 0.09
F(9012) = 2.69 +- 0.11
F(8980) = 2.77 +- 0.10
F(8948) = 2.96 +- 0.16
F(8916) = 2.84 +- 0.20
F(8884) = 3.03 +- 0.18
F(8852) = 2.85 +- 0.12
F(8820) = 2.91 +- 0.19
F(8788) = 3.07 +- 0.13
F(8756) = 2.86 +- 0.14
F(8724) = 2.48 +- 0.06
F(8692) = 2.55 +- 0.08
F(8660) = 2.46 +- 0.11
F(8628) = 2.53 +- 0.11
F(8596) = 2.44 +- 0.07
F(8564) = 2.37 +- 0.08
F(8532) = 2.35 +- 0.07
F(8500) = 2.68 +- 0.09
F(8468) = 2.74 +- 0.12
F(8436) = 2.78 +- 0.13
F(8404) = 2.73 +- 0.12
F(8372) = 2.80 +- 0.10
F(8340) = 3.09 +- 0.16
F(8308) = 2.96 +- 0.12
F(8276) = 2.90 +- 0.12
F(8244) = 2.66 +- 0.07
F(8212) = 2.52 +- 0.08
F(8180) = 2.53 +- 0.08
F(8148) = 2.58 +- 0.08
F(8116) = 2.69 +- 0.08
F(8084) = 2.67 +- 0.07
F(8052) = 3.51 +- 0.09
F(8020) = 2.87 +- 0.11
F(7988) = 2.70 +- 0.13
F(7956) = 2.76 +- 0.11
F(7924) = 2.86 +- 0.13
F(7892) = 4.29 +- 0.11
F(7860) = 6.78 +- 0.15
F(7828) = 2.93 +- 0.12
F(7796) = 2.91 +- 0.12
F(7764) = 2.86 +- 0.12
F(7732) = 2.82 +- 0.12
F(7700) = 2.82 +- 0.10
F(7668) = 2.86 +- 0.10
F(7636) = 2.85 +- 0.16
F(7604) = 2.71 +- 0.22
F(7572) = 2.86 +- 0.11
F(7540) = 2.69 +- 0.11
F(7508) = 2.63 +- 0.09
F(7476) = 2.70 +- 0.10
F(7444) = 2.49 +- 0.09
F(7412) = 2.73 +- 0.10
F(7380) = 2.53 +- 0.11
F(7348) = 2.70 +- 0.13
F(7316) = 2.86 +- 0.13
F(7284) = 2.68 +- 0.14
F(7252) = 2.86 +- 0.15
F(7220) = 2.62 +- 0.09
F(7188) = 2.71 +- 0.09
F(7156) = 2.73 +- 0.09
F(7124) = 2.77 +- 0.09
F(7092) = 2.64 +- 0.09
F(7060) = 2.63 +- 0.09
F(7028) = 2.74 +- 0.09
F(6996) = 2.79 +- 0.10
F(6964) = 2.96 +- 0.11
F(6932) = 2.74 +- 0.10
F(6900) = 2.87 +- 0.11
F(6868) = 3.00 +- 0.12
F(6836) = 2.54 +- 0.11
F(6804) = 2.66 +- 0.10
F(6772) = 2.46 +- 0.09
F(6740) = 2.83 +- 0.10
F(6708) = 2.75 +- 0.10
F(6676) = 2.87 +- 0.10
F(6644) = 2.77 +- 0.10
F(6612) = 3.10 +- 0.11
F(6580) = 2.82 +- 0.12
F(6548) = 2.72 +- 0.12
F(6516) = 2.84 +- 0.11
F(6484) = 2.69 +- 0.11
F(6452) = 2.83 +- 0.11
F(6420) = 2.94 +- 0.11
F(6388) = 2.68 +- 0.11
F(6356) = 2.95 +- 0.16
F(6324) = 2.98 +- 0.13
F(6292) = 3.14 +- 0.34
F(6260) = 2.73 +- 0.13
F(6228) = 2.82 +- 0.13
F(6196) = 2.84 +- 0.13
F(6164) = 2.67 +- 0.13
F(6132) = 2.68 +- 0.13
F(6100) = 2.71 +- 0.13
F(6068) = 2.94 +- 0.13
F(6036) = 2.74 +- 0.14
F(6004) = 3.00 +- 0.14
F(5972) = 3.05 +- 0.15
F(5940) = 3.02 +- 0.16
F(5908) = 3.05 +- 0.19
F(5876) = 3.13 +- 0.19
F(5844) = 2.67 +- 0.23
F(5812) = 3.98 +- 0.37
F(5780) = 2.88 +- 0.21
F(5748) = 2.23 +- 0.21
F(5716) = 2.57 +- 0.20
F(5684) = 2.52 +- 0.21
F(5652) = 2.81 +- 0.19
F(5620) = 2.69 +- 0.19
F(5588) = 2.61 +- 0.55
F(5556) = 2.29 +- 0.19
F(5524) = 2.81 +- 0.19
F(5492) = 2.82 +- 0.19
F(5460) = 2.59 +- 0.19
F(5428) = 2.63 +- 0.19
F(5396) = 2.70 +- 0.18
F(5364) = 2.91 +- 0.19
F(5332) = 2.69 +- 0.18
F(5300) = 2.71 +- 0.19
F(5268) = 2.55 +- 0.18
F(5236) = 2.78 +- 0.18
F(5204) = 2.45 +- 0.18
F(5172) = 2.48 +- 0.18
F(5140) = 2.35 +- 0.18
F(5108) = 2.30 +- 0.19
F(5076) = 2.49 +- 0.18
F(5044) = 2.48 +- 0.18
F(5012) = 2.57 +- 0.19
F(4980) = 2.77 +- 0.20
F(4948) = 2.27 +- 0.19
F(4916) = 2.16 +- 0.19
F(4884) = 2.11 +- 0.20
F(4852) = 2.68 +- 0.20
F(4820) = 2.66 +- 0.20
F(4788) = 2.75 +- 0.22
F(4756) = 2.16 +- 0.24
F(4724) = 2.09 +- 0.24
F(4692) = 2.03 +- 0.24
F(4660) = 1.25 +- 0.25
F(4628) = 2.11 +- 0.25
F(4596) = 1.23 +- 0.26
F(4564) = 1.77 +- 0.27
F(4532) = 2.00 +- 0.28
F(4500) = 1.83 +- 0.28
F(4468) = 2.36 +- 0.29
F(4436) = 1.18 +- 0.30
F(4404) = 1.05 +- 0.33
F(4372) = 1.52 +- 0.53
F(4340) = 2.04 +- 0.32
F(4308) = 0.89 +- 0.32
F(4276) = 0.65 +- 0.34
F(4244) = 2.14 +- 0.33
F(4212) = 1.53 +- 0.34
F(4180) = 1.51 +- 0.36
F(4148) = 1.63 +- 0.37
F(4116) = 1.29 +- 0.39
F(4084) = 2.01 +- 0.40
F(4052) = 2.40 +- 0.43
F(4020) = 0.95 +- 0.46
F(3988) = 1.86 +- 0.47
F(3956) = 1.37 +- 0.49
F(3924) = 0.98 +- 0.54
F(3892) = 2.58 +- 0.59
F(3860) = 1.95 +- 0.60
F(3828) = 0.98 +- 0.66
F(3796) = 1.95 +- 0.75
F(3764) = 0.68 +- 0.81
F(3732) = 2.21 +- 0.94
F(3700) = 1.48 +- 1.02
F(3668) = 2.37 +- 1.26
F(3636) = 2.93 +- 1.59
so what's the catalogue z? 0.198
